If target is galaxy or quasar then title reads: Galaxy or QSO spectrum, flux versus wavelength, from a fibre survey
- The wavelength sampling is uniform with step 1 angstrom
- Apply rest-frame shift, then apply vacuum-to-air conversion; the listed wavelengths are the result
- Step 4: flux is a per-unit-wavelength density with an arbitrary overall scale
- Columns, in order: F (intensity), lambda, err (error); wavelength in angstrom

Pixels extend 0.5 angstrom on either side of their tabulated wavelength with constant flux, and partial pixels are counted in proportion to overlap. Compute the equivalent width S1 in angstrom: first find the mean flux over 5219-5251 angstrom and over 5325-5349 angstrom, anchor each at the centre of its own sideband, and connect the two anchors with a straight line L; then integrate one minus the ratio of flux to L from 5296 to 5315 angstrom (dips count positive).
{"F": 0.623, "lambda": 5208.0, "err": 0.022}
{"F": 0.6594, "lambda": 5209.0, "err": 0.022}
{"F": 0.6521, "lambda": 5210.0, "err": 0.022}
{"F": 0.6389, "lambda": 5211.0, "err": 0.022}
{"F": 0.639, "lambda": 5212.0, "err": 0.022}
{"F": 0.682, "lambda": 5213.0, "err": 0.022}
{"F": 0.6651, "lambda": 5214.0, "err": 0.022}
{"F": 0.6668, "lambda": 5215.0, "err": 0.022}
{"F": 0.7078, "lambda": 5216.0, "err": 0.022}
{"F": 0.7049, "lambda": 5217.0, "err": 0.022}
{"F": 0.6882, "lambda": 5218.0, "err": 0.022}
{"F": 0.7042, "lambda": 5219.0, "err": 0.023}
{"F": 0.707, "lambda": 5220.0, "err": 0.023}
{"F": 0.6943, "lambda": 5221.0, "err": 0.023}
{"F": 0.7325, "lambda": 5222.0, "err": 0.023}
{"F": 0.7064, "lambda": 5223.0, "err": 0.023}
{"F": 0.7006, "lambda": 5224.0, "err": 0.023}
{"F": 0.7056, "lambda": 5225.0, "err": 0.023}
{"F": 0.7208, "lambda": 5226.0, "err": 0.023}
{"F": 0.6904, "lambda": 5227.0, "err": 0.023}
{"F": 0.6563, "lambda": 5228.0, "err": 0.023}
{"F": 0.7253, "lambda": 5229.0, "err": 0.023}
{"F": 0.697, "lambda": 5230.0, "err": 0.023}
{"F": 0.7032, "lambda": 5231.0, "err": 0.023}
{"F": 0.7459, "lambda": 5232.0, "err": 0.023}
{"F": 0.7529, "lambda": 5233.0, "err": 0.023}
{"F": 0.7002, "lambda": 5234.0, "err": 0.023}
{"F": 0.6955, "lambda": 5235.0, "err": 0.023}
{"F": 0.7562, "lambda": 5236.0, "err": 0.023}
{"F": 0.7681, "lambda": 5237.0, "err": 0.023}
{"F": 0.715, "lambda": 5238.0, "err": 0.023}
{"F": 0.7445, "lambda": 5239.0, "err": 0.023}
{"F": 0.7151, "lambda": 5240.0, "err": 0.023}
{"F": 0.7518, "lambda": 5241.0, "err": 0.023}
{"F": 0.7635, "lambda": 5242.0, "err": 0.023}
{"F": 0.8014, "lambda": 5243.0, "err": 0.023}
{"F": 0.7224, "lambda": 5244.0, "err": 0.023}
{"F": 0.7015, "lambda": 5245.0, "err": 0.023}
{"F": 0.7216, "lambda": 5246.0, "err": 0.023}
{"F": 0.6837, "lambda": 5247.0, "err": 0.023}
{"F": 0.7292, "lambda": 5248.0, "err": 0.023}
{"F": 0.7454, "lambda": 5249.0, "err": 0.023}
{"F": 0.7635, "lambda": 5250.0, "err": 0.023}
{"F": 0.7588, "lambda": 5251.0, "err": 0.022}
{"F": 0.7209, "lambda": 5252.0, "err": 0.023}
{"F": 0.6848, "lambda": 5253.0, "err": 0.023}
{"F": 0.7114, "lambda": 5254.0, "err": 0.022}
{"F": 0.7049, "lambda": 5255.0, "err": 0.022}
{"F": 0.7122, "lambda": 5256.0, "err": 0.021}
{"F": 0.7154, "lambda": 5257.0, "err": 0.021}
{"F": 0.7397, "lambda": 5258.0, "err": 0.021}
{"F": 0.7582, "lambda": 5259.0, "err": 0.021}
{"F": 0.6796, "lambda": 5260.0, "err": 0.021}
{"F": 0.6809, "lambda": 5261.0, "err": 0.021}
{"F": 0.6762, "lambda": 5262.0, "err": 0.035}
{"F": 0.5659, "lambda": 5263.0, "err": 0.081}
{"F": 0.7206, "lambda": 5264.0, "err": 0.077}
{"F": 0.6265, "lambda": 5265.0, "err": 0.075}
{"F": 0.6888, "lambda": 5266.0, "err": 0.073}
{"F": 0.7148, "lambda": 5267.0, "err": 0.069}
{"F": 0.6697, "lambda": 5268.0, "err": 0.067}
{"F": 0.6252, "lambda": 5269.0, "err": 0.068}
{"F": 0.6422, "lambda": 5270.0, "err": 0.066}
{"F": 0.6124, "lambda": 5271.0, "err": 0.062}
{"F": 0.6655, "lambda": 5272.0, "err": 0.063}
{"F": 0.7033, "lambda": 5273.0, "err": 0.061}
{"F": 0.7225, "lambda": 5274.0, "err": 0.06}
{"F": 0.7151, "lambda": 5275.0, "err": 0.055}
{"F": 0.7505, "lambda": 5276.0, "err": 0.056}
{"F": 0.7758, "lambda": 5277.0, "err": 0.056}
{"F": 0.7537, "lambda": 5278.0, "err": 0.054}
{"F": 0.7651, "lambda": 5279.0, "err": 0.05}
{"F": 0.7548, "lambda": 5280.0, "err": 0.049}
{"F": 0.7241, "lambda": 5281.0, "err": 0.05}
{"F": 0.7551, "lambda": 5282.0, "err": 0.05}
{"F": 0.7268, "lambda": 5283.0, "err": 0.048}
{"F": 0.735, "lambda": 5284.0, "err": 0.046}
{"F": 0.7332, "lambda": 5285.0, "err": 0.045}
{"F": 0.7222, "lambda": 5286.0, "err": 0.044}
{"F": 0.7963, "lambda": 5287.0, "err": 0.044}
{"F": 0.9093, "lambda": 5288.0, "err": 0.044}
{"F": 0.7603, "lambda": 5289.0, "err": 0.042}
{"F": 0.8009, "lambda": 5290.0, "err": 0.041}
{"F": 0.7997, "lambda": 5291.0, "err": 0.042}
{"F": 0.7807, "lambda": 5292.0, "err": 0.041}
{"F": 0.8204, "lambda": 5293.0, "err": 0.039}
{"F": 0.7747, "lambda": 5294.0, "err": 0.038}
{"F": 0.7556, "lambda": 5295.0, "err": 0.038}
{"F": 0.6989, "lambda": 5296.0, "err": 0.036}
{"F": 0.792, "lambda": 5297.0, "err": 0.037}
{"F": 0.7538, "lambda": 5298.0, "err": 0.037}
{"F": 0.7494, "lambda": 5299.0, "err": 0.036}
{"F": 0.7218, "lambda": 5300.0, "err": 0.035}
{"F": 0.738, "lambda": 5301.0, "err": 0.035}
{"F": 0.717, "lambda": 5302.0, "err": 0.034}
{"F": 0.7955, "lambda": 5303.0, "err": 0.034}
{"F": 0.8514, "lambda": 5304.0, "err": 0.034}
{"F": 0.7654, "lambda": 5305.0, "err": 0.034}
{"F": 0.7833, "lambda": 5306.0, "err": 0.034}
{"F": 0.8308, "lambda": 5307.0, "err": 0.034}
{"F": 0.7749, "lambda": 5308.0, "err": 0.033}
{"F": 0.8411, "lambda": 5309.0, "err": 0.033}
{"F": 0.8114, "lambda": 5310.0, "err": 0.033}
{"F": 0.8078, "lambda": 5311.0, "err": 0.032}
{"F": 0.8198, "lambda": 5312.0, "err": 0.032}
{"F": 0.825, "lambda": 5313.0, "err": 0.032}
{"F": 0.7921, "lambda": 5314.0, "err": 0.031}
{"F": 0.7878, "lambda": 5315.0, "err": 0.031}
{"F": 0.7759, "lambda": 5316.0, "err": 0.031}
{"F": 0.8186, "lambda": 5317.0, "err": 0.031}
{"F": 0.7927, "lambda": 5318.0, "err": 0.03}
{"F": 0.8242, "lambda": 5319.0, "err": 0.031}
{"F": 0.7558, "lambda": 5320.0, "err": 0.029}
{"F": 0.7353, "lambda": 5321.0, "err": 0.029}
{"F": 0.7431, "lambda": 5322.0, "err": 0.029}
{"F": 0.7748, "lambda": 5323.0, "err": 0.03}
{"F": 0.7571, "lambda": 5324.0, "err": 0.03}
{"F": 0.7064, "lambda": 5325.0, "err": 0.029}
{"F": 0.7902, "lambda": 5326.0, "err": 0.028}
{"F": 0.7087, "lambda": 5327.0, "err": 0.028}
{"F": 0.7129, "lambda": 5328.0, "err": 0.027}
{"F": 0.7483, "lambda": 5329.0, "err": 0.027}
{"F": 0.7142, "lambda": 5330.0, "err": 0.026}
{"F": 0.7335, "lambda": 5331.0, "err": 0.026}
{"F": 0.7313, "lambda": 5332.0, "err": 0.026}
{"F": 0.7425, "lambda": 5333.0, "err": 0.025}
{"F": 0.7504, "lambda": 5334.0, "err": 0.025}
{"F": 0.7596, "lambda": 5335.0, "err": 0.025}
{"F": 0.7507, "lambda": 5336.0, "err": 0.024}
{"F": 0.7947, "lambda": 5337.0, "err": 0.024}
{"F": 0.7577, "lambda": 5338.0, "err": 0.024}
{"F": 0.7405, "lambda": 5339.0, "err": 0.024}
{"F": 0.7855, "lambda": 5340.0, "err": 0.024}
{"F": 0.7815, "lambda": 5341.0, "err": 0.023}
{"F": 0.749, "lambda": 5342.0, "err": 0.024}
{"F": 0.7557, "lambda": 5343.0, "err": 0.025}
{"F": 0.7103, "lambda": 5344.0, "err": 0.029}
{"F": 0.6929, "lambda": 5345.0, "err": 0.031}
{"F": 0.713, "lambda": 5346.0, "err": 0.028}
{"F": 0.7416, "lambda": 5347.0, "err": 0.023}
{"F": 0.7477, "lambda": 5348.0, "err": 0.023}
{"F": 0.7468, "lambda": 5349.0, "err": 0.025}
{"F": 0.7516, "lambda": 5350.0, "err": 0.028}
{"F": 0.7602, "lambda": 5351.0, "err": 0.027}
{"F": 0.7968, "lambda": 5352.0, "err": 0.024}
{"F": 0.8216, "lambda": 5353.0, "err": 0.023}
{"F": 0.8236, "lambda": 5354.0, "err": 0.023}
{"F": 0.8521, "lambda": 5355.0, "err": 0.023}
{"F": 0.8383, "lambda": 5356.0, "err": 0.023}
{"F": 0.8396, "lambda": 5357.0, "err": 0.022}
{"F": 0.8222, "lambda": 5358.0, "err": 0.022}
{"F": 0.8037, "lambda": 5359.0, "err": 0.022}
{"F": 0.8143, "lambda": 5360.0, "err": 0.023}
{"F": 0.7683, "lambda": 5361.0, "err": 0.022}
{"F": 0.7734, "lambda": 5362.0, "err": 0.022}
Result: -1.2 angstrom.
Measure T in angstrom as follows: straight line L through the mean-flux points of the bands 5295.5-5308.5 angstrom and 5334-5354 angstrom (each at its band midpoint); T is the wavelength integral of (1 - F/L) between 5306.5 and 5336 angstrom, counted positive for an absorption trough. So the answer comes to -0.3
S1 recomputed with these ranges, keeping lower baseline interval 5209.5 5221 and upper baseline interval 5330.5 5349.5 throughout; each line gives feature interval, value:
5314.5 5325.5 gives -0.52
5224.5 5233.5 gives -0.32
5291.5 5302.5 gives -0.48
